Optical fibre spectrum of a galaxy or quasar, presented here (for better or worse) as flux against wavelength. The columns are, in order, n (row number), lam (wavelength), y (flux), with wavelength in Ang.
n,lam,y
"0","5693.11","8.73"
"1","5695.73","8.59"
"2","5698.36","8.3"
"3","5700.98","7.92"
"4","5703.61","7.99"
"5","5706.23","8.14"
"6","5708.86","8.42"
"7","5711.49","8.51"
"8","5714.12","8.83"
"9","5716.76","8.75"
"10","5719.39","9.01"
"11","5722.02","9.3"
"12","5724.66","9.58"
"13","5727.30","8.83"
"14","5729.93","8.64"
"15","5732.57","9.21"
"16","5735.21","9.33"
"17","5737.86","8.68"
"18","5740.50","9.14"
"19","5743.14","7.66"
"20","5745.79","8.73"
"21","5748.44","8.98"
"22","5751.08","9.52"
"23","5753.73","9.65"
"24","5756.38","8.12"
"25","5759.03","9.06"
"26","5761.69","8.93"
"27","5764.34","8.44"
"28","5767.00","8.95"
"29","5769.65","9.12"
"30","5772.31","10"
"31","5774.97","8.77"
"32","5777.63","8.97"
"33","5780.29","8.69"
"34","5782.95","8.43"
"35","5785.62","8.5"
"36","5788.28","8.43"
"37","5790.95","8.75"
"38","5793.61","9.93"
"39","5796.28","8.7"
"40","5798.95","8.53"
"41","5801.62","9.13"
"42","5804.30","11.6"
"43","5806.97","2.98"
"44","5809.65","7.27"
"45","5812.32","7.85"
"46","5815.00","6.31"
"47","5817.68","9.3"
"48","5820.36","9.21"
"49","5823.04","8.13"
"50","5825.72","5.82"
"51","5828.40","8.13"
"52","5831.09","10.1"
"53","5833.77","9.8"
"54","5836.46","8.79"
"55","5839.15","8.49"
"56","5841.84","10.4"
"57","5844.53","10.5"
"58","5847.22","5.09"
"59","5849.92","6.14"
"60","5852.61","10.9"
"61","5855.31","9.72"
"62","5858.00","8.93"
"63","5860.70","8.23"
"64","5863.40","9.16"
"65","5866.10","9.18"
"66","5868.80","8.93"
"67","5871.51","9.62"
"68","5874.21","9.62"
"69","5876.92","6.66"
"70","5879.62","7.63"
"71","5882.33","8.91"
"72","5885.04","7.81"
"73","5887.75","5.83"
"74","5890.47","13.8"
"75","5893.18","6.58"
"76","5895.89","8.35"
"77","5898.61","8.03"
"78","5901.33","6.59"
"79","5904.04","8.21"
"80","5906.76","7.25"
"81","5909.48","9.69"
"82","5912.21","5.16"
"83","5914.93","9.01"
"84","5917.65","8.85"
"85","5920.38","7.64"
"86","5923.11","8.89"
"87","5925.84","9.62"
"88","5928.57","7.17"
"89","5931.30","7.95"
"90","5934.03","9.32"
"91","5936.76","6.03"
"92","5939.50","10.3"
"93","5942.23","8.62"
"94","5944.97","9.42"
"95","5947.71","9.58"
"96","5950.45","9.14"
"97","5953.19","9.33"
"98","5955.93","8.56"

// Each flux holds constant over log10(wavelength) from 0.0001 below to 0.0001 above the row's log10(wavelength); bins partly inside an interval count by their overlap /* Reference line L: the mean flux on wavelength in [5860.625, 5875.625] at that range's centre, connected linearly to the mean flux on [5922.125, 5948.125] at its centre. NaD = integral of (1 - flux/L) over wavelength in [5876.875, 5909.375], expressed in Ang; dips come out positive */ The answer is 3.2 Ang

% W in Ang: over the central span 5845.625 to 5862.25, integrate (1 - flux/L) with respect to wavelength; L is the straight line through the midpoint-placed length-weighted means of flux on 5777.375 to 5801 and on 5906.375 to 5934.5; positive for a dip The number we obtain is 0.6 Ang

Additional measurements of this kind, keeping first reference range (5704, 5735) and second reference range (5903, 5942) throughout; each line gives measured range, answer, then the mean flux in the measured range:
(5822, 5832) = 0.7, 7.95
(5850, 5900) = -2.0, 8.7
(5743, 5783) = -1.0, 8.93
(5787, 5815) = 1.2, 8.22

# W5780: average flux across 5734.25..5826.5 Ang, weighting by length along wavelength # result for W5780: 8.57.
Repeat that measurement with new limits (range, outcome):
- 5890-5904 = 8.31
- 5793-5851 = 8.27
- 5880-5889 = 7.55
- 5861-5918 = 8.32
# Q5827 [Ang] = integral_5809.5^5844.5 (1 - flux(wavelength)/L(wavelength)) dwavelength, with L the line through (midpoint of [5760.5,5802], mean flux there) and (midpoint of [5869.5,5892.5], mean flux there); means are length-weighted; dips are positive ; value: 0.95 Ang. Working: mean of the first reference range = 8.89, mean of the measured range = 8.55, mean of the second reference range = 8.68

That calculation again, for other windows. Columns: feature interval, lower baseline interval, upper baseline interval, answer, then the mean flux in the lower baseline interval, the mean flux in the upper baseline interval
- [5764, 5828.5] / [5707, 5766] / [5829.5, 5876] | 3.9 Ang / 8.87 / 9.01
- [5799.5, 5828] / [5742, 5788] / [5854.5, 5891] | 3.3 Ang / 8.85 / 8.73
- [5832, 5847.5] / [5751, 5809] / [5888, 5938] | -1.2 Ang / 8.75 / 8.18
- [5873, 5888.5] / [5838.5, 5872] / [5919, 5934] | 1.6 Ang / 8.86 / 8.35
